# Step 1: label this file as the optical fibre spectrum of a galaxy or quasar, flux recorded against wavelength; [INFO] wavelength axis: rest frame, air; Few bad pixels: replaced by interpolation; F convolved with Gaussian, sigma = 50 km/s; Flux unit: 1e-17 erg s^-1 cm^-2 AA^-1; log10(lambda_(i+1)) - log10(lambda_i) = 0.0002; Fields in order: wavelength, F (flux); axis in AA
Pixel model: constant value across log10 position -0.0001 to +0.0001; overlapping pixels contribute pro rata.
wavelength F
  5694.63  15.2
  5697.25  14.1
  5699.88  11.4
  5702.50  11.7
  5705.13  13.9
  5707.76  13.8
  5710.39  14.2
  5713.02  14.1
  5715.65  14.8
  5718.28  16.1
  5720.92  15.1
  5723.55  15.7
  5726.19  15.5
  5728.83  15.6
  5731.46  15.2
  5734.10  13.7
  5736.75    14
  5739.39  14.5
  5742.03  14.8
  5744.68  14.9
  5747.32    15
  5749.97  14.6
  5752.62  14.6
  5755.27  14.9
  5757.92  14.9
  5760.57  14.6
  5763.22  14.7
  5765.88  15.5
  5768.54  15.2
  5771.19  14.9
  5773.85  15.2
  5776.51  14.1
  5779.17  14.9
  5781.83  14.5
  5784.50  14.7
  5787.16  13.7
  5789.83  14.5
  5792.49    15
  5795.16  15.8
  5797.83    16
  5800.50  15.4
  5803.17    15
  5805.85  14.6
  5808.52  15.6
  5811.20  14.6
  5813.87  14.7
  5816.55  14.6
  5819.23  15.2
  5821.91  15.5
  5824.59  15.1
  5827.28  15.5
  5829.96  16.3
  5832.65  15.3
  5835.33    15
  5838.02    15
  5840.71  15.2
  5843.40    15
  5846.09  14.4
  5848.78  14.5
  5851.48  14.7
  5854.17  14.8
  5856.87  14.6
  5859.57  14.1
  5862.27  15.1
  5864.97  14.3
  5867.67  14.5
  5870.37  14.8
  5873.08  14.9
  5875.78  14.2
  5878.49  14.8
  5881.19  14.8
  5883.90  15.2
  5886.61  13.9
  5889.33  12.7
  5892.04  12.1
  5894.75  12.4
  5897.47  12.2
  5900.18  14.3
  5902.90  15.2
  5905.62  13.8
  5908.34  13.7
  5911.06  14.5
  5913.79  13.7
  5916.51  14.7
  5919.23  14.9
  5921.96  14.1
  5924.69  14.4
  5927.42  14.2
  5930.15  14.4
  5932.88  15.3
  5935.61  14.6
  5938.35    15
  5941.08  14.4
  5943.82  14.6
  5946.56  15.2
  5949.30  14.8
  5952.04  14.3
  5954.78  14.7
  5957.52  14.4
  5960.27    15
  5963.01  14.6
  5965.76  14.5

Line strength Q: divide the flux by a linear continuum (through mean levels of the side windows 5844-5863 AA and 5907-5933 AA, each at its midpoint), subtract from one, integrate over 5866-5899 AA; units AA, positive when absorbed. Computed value 1.4 AA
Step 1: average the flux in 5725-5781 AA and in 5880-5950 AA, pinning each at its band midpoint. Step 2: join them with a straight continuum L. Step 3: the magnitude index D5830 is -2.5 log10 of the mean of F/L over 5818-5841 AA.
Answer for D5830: -0.060 mag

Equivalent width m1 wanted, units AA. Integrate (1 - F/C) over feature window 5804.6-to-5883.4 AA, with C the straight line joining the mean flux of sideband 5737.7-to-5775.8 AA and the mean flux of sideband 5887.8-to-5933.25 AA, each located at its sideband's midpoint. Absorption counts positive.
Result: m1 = -3.2 AA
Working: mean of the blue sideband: 14.9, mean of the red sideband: 13.9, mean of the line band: 14.9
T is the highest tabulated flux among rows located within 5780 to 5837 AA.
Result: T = 16.3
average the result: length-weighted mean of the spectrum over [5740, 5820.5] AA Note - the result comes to 14.9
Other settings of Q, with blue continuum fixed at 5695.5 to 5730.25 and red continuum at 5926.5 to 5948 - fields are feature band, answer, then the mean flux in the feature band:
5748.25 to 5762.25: -0.3 AA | 14.7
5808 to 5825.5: -0.6 AA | 15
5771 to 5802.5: -1.0 AA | 14.9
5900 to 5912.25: 0.3 AA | 14.3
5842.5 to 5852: 0.0 AA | 14.6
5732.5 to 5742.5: 0.1 AA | 14.2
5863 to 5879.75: 0.0 AA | 14.6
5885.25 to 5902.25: 1.9 AA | 13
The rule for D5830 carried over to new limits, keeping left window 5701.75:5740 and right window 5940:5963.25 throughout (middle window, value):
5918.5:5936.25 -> 0.009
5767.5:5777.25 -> -0.022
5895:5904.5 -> 0.071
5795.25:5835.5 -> -0.047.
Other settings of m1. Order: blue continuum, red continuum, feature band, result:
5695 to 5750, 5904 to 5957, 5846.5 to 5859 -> -0.1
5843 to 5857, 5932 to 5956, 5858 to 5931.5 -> 2.8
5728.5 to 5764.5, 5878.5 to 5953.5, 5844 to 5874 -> -0.5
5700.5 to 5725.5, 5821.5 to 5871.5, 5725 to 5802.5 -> -1.6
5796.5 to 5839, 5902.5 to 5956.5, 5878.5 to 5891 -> 0.5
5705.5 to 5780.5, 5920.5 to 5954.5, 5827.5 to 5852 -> -0.6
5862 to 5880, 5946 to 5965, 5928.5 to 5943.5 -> 0.0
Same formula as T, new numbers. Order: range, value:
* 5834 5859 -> 15.2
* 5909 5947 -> 15.3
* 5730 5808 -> 16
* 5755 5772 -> 15.5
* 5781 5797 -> 15.8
